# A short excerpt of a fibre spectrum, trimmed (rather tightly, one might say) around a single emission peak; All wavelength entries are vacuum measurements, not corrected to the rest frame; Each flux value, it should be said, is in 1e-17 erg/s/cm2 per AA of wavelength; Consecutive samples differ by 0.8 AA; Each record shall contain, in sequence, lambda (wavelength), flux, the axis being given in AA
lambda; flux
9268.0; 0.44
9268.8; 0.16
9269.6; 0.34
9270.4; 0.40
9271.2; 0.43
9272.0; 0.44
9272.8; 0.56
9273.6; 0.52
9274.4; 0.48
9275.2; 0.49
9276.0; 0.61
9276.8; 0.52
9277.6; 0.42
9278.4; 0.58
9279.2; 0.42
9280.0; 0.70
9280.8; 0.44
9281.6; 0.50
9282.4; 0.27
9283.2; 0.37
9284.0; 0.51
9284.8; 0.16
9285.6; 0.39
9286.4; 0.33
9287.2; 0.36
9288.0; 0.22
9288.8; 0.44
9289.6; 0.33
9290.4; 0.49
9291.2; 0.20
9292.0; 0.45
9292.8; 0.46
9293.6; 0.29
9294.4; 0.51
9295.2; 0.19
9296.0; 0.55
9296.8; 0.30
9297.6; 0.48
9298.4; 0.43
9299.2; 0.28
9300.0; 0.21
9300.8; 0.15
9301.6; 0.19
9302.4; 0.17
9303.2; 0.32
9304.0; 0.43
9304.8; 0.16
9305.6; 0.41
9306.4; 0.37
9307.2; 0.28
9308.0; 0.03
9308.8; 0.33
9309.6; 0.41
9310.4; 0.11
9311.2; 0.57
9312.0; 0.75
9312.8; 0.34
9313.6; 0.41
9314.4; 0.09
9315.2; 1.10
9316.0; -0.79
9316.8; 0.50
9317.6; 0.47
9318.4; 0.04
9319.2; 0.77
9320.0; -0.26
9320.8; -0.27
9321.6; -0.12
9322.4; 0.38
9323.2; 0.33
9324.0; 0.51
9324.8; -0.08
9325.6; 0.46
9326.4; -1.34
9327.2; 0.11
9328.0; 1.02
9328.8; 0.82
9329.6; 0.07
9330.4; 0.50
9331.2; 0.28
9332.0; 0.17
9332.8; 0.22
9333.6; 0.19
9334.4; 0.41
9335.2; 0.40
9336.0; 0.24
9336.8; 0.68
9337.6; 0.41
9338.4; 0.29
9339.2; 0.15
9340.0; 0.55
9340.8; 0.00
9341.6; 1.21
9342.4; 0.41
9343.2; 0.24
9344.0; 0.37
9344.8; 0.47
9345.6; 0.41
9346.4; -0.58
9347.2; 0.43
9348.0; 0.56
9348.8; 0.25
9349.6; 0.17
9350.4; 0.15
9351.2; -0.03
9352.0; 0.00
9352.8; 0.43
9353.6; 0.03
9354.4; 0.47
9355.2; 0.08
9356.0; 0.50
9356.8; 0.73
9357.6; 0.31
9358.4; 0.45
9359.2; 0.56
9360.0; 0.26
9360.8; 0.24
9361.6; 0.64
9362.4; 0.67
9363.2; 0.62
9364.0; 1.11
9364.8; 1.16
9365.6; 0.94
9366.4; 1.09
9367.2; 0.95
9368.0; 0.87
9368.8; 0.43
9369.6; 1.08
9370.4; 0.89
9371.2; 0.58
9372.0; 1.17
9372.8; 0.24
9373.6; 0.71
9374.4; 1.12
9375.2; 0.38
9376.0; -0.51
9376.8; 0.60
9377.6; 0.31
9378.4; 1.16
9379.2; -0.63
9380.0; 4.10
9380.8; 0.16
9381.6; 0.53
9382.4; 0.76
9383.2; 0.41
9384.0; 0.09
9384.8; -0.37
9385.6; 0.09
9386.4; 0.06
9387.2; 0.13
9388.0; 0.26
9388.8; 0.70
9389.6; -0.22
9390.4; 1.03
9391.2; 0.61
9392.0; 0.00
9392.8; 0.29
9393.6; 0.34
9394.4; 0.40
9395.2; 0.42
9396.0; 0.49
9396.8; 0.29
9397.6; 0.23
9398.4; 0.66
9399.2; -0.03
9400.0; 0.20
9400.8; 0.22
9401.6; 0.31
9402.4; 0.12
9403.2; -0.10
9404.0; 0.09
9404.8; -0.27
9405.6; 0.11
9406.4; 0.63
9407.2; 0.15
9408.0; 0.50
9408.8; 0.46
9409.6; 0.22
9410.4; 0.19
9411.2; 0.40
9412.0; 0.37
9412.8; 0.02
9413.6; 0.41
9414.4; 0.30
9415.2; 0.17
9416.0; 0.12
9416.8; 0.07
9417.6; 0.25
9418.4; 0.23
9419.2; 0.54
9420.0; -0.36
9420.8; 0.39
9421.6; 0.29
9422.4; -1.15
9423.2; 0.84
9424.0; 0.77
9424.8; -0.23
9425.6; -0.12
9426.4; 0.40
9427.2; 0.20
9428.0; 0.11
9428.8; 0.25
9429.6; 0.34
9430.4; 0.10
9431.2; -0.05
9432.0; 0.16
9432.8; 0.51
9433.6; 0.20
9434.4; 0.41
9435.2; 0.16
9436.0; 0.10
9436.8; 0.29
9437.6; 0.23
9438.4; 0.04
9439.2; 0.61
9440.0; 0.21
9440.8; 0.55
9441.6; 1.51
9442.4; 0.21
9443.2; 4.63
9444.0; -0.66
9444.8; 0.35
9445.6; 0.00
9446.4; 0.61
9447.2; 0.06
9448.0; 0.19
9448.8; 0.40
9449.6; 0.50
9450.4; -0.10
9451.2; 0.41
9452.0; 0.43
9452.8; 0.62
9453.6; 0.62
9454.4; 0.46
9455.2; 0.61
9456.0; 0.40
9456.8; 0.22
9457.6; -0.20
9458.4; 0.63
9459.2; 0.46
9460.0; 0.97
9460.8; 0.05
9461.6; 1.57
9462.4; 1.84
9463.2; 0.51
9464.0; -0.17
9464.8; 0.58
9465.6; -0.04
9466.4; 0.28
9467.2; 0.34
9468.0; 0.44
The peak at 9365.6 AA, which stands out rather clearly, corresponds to [O III]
